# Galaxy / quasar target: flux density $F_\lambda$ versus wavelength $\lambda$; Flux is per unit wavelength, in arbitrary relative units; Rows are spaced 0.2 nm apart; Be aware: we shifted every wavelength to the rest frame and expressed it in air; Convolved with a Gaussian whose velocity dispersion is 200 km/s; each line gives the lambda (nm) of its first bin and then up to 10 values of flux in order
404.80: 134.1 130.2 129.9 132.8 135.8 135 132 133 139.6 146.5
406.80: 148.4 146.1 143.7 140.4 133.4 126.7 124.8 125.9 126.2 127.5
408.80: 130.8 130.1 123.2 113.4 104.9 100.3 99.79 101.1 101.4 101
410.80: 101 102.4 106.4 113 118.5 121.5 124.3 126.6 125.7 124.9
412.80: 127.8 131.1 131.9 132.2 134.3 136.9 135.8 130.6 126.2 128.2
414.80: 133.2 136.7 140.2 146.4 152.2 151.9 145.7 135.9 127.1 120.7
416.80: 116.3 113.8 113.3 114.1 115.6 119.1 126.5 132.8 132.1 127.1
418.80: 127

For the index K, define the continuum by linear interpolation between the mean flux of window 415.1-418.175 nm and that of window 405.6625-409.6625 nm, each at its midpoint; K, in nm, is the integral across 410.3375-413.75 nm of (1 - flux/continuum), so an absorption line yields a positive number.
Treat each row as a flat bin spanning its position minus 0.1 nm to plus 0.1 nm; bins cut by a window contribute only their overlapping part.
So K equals 0.29 nm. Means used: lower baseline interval 132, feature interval 120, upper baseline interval 129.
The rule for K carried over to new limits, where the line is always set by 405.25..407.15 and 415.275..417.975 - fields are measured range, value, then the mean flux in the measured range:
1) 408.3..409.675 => 0.14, 123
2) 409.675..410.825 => 0.29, 101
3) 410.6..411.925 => 0.24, 110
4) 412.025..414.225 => 0.03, 130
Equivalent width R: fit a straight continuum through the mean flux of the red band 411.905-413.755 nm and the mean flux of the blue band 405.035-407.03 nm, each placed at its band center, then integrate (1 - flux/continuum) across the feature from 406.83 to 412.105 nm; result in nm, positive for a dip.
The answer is 0.56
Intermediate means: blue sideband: 137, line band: 119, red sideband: 129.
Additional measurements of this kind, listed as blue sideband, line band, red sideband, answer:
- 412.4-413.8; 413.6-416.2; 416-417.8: -0.26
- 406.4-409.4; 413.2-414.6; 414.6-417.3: 0.01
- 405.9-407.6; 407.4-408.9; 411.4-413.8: 0.10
